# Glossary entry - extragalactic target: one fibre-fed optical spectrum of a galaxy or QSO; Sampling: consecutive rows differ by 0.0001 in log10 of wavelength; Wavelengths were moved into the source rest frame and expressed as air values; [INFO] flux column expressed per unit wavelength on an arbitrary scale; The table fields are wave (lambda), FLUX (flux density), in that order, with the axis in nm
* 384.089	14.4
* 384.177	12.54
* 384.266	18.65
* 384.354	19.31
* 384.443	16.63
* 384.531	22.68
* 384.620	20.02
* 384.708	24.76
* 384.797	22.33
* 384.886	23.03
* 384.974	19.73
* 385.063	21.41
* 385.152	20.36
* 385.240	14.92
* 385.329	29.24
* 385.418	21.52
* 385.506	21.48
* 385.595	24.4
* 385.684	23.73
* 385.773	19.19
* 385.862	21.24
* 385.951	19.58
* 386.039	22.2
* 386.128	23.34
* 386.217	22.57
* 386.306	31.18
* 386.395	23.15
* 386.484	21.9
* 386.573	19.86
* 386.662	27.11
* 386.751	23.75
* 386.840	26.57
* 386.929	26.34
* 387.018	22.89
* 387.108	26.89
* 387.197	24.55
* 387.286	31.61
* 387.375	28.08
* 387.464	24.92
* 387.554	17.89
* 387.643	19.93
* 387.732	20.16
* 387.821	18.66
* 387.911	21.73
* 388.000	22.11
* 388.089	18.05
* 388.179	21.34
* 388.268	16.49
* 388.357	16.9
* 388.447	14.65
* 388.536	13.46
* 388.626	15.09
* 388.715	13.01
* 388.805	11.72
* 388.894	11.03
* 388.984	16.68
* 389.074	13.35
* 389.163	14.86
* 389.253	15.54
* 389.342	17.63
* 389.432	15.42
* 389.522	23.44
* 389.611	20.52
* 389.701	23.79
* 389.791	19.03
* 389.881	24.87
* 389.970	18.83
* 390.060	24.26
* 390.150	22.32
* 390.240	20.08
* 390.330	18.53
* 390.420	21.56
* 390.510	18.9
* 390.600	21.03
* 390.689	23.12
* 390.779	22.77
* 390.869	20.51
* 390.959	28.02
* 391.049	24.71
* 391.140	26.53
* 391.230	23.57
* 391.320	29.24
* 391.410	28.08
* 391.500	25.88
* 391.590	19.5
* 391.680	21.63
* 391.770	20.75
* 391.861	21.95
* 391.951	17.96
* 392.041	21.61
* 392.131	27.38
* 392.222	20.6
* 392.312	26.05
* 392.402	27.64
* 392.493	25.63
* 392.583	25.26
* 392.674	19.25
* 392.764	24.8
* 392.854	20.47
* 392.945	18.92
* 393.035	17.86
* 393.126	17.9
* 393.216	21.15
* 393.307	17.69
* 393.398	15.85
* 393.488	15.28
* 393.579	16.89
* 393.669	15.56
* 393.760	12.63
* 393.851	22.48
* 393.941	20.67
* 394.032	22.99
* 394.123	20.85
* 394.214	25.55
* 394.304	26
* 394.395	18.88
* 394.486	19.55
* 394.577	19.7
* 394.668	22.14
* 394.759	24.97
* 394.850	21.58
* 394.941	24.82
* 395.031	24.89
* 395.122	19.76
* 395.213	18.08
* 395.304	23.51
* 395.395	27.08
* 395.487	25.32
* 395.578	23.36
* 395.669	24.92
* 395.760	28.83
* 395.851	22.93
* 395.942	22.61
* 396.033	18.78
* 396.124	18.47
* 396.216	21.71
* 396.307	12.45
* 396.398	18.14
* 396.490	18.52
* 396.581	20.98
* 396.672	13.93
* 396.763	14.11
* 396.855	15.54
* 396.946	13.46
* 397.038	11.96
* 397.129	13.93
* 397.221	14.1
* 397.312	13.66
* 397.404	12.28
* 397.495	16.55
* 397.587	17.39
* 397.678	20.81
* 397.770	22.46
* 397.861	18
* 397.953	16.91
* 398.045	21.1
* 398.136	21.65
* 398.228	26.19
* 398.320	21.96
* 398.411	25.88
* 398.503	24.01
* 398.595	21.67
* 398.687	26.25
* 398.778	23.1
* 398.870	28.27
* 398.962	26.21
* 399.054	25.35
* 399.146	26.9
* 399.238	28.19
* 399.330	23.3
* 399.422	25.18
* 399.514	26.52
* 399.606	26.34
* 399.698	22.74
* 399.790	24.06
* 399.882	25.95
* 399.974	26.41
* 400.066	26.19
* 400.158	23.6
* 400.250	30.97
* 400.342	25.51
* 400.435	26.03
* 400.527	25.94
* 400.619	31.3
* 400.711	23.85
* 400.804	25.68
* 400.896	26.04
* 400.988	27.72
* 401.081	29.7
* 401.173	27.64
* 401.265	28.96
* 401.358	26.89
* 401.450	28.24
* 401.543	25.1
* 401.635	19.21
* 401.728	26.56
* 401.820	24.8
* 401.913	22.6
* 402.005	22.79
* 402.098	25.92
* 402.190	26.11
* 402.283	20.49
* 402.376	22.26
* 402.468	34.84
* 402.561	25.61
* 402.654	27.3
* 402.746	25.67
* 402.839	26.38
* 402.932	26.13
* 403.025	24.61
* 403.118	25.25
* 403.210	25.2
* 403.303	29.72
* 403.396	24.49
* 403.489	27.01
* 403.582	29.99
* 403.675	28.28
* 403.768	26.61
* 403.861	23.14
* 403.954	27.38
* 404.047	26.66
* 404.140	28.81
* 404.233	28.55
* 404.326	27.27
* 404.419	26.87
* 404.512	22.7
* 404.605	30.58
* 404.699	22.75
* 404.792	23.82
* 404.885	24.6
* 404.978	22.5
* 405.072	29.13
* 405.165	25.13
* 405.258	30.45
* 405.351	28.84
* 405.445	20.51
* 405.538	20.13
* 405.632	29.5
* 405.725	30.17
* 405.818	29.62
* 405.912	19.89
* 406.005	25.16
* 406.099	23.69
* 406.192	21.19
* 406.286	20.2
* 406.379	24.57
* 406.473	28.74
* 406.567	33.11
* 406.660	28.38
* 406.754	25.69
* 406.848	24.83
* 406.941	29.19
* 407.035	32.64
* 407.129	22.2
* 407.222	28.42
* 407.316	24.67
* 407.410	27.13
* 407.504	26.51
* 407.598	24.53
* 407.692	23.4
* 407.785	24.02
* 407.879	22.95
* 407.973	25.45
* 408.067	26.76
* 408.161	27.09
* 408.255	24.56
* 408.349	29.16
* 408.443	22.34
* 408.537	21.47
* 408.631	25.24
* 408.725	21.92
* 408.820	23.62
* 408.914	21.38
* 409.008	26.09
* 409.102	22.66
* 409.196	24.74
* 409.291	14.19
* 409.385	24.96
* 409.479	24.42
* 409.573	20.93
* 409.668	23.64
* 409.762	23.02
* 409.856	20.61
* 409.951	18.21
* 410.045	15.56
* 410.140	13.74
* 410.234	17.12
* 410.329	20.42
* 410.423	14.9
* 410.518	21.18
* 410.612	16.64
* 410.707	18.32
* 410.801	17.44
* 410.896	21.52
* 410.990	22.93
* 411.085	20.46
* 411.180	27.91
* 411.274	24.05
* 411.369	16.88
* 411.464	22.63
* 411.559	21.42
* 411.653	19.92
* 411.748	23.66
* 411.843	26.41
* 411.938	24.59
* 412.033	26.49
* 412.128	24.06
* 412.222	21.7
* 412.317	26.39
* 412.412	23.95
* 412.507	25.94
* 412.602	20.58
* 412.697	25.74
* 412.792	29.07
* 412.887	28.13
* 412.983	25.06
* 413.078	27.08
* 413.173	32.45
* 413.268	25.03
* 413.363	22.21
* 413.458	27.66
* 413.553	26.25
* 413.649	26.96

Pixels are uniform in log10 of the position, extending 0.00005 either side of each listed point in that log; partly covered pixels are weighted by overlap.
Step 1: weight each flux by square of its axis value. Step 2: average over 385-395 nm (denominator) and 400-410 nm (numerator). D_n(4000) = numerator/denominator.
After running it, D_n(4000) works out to 1.29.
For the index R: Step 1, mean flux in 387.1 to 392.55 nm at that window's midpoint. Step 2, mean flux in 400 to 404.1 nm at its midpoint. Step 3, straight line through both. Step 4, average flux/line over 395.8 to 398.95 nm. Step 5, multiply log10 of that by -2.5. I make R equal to 0.25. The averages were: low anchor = 21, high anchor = 26.2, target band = 19.2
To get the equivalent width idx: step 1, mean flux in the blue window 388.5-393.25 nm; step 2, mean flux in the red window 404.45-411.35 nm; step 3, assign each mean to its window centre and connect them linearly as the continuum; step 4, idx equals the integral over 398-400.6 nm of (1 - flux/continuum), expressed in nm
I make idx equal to -0.35 nm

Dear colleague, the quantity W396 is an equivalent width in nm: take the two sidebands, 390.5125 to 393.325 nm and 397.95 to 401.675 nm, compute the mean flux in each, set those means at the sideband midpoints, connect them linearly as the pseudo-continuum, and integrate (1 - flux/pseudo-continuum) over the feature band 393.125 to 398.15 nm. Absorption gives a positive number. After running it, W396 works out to 0.956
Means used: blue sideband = 22.8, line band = 19.5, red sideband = 25.5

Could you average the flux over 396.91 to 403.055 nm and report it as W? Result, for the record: 23.9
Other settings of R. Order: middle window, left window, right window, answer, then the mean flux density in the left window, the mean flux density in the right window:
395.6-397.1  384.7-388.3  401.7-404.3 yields 0.31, 22.7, 26.2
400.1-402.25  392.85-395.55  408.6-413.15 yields -0.22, 20.7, 22.3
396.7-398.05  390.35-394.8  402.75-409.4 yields 0.40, 21.8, 25.6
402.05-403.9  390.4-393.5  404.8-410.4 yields -0.11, 22.3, 24.2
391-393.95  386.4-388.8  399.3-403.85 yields 0.06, 21.2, 26.1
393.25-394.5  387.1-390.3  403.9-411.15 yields 0.07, 19.3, 24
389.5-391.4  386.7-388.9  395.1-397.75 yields -0.14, 20.5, 18.7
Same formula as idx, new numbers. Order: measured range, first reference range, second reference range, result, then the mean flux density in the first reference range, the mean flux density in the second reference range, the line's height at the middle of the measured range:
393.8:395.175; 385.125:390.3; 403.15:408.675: 0.028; 20.8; 26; 22.7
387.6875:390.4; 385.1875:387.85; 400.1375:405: 0.642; 23.3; 26.2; 23.8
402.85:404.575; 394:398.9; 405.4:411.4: -0.340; 20.6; 23.3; 22.2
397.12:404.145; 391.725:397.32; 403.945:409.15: -0.486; 20.4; 25.6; 23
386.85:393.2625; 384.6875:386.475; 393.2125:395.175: 0.074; 22.4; 20.4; 21.4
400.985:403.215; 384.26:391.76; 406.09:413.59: -0.292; 21.3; 23.7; 22.8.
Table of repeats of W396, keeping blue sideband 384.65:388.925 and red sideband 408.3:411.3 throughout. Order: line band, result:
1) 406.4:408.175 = -0.442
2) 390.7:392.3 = -0.168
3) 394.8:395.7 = -0.083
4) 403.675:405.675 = -0.447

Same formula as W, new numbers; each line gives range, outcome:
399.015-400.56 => 25.8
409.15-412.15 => 21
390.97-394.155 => 21.6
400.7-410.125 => 25.3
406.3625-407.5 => 27.5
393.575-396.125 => 22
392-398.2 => 20.1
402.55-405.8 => 26.4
